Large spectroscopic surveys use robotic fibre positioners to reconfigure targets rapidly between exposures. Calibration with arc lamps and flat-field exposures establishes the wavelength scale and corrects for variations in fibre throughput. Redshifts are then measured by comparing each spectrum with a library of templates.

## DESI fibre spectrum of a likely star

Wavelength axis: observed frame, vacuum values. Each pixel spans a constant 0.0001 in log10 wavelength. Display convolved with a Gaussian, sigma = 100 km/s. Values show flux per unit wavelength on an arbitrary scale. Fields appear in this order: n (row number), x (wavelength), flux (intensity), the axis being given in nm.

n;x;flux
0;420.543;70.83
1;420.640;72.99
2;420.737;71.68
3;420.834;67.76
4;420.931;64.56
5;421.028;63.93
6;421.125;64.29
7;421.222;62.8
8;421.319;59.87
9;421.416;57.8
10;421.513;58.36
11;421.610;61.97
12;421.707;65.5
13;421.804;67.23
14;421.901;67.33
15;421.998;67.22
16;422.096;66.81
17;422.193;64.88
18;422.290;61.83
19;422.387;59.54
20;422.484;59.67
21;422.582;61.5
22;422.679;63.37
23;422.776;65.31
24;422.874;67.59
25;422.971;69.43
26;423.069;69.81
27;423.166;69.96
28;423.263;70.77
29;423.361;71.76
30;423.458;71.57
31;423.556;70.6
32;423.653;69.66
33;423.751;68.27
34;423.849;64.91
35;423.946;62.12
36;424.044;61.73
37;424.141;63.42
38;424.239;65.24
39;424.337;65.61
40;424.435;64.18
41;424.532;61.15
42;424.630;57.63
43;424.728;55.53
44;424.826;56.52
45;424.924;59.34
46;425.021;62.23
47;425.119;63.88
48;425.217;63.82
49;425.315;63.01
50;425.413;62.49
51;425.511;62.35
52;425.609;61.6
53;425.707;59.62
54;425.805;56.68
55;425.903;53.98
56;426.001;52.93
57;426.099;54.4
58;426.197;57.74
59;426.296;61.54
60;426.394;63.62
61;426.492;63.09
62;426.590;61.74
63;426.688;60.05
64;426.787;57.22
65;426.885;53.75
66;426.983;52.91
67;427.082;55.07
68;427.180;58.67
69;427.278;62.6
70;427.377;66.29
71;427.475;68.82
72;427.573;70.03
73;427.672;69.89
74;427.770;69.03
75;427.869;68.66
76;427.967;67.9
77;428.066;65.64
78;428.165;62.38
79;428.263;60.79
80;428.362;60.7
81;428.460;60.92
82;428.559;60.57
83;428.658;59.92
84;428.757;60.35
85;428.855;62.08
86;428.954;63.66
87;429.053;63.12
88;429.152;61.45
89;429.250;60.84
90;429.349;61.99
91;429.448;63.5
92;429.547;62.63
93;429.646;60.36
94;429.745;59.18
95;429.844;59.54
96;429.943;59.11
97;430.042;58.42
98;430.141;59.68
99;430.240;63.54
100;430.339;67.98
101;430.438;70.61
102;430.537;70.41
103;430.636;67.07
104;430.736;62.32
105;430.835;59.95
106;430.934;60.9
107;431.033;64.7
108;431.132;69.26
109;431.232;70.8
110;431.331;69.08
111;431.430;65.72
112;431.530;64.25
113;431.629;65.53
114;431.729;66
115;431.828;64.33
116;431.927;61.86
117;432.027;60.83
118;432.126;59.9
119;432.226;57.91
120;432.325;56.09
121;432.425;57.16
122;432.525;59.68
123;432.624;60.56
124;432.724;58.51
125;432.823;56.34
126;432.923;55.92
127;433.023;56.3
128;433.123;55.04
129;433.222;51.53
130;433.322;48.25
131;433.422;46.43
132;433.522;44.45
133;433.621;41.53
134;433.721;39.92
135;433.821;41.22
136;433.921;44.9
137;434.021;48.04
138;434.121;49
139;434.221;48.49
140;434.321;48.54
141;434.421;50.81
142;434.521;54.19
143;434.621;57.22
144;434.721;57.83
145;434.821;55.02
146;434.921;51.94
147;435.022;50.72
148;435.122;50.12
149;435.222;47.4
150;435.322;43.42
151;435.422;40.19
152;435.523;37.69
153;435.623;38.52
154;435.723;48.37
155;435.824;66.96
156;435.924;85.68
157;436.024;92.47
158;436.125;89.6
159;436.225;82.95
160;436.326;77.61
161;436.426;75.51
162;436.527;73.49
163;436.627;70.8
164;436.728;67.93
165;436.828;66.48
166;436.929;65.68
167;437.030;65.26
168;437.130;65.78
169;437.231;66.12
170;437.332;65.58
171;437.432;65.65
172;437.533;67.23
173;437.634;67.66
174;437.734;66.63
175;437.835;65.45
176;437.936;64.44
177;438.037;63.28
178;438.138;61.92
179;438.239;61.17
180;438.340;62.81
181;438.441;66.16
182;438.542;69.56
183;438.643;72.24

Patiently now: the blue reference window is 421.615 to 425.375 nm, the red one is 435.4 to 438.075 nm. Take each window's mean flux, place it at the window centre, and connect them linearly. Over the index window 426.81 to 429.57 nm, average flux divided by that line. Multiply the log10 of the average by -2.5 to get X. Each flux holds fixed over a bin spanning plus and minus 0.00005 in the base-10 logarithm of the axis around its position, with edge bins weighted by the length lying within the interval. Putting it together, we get 0.05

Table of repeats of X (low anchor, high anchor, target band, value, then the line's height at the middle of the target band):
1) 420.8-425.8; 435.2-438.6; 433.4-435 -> 0.31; 65.1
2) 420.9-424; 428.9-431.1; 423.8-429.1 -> 0.04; 64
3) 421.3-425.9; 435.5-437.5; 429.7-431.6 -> 0.04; 66.5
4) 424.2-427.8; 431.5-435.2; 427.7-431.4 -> -0.11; 57.5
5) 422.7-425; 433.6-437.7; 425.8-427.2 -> 0.11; 63.9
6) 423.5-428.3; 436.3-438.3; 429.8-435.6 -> 0.16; 65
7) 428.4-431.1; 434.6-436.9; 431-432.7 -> -0.01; 62.4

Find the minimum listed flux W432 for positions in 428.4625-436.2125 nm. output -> 37.69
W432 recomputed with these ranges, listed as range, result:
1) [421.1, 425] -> 55.53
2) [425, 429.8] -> 52.91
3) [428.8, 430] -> 59.11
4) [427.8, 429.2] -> 59.92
